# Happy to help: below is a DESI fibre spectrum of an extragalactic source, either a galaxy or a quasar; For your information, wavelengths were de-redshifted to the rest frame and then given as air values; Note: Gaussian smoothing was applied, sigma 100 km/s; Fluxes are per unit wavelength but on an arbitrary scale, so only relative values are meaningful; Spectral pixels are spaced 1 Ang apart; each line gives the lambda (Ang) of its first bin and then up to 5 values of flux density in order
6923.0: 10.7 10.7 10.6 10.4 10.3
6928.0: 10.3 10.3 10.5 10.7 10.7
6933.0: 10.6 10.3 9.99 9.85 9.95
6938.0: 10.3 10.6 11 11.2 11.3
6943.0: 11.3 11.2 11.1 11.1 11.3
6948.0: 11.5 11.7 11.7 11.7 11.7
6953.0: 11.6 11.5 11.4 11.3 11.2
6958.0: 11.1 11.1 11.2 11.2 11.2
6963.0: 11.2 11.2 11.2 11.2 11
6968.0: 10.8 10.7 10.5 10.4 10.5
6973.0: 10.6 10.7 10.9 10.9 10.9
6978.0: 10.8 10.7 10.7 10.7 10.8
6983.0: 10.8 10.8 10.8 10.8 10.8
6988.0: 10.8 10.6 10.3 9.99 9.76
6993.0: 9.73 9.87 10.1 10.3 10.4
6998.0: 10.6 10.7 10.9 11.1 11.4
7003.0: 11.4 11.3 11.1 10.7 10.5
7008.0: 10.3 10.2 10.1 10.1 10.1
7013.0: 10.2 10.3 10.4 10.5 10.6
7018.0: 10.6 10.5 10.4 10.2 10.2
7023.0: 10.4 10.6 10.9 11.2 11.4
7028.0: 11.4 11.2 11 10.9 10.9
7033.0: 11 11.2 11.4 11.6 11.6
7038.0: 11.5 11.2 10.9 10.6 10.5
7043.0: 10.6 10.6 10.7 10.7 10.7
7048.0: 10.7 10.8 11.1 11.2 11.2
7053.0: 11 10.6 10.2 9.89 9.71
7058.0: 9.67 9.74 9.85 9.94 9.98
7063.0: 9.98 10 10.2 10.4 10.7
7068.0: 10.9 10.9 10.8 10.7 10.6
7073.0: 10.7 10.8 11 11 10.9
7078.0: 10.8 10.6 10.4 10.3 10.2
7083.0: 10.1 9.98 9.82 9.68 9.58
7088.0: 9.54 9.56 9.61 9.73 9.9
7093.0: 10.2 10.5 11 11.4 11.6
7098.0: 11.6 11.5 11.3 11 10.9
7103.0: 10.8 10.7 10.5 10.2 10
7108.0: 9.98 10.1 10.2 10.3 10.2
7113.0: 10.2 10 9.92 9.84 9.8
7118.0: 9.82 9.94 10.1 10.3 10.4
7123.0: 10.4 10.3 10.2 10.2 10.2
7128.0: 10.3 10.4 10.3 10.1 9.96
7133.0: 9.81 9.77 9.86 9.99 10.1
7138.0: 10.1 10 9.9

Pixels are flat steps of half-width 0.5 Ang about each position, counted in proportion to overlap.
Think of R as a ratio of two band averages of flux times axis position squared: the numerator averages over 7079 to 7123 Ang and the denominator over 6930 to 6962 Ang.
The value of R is 1.0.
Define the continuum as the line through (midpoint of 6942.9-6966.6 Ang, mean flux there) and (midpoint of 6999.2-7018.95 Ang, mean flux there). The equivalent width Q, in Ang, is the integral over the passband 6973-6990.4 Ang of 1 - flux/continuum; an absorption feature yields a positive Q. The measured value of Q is 0.4 Ang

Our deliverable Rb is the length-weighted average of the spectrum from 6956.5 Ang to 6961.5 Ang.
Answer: 11.2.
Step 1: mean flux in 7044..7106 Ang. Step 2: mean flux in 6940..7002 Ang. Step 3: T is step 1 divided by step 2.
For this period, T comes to 1.0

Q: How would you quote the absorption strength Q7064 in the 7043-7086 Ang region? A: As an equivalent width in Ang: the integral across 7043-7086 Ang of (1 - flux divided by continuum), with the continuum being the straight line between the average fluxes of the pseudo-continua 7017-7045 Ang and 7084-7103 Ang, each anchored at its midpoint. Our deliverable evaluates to 0.8 Ang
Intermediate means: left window 10.9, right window 10.5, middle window 10.5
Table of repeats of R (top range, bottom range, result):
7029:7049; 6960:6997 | 1.04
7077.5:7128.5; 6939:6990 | 0.97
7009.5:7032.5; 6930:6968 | 0.98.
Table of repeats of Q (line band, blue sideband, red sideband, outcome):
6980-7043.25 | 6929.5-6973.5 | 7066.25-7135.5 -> 0.22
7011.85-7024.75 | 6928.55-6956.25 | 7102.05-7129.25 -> 0.29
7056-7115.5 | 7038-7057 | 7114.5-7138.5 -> 0.22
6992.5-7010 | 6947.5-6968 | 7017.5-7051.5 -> 0.75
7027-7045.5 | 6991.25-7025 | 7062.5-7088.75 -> -1.08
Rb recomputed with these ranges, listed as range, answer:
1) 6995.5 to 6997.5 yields 10.4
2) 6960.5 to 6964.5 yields 11.2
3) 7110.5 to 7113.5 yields 10.2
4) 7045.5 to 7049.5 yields 10.7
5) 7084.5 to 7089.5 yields 9.64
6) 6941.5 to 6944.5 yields 11.3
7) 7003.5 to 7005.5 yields 11.2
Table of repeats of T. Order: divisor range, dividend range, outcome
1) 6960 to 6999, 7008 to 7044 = 1.01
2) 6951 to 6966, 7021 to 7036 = 0.97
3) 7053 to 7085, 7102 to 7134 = 0.98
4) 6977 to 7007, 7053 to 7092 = 0.96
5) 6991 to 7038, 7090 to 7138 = 0.97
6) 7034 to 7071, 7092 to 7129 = 0.98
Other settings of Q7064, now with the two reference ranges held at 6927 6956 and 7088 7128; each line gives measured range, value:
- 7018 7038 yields -0.6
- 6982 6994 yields 0.4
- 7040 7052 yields -0.2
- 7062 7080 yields -0.2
